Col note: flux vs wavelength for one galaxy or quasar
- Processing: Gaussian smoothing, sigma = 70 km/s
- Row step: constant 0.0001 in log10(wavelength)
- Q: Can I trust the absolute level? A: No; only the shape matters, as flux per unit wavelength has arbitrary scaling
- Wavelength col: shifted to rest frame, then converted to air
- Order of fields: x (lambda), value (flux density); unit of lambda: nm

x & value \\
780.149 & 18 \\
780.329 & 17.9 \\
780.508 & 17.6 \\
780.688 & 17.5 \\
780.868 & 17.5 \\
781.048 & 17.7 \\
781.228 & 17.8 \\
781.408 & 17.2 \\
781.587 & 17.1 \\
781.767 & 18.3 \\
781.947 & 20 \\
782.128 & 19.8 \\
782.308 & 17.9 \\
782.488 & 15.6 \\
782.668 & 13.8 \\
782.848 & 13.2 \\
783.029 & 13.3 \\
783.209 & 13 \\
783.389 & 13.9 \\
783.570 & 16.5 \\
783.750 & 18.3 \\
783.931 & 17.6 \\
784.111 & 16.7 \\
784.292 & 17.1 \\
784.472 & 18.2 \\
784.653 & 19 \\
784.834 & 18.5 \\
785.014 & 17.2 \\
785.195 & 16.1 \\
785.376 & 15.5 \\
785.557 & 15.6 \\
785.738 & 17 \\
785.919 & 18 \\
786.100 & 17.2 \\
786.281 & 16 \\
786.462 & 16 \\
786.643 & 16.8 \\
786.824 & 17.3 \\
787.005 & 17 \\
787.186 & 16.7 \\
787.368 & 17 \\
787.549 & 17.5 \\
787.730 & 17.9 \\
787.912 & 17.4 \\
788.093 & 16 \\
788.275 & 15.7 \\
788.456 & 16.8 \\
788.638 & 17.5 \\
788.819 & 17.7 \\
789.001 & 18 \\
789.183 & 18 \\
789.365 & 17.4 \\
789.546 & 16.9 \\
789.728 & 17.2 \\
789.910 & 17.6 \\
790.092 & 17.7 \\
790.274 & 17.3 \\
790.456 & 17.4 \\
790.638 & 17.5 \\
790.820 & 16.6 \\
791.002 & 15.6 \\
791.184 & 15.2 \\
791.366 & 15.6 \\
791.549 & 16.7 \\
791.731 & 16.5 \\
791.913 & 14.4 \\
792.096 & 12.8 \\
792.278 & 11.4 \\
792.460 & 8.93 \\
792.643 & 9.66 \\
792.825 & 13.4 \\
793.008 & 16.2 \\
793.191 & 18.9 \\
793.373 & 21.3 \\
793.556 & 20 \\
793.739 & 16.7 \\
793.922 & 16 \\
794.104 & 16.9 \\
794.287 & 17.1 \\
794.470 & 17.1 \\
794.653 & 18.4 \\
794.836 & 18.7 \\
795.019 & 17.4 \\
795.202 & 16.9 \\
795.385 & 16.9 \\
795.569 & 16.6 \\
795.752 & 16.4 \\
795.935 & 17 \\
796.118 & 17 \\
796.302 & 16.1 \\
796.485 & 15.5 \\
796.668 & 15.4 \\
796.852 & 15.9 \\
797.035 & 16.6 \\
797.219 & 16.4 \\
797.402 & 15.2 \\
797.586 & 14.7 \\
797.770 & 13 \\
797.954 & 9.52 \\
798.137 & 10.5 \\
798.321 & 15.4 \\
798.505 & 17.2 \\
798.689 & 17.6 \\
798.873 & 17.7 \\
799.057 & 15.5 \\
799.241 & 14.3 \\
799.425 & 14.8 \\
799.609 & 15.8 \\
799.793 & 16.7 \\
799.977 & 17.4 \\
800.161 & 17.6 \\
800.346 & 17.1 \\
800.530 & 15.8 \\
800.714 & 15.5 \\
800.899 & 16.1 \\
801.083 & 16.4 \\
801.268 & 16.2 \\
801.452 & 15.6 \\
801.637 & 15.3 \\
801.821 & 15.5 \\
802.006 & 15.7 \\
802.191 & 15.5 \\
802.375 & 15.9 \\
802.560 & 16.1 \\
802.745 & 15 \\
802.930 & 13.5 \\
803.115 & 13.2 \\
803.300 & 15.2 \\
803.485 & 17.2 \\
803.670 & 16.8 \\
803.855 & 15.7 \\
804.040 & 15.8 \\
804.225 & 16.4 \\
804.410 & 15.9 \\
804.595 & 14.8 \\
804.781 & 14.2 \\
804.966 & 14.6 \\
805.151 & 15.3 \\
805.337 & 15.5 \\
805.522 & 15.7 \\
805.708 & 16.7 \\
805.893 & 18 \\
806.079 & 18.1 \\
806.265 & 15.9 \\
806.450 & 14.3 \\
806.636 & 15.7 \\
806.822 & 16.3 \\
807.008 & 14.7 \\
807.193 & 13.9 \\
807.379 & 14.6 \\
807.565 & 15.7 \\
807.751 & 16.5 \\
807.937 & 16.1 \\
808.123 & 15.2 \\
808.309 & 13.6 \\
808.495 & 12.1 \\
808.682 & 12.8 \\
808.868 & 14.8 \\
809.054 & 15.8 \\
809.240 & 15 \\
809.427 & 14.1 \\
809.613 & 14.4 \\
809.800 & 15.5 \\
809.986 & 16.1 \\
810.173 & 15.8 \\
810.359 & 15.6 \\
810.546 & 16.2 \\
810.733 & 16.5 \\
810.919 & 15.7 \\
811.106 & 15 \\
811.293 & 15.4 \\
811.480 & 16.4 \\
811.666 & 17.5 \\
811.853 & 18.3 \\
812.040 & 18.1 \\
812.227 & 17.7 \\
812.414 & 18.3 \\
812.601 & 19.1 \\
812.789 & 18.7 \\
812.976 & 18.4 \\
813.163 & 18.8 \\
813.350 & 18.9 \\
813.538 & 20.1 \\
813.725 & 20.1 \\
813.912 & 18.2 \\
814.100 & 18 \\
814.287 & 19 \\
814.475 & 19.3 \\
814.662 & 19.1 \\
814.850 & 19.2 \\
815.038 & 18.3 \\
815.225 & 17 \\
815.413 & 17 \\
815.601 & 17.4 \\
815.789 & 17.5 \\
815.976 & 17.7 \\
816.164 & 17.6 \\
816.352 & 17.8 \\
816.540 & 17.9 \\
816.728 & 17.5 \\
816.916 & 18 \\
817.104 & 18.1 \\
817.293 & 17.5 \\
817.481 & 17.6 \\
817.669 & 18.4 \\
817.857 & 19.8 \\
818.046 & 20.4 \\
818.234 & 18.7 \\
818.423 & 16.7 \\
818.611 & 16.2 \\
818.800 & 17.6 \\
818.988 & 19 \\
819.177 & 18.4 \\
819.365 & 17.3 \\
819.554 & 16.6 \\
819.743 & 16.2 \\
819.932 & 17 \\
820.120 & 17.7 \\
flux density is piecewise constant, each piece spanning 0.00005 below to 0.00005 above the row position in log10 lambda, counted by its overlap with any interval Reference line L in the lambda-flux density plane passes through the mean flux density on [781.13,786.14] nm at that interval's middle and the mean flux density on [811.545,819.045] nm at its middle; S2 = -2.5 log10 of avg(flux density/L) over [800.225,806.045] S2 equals 0.13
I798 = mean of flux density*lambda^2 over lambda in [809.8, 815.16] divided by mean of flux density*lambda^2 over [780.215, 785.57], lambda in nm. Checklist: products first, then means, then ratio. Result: 1.13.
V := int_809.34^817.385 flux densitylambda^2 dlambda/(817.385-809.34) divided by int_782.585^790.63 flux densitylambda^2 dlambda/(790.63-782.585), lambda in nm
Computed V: 1.12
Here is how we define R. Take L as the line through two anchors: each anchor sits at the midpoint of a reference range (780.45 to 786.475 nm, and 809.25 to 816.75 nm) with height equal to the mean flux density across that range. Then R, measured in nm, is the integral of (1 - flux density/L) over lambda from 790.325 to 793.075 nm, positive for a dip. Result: 0.396 nm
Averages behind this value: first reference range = 16.8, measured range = 14.6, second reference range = 17.5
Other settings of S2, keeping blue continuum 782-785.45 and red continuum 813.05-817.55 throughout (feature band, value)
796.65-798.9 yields 0.16 mag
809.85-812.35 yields 0.09 mag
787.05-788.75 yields -0.02 mag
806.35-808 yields 0.16 mag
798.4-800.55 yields 0.05 mag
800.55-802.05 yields 0.11 mag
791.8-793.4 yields 0.22 mag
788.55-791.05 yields -0.04 mag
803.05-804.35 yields 0.11 mag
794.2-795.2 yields -0.04 mag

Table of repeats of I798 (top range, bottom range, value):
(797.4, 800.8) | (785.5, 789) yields 0.93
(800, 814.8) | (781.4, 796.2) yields 1.02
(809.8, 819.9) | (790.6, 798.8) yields 1.19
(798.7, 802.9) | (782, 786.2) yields 1.01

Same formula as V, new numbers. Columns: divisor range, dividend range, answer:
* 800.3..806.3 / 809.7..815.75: 1.15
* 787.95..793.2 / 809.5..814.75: 1.17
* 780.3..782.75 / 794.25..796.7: 1.00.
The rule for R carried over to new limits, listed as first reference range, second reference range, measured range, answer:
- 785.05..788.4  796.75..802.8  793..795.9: -0.29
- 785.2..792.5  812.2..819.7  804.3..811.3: 0.93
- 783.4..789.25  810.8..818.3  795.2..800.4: 0.52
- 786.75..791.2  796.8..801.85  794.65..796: -0.09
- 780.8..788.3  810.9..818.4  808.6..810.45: 0.30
